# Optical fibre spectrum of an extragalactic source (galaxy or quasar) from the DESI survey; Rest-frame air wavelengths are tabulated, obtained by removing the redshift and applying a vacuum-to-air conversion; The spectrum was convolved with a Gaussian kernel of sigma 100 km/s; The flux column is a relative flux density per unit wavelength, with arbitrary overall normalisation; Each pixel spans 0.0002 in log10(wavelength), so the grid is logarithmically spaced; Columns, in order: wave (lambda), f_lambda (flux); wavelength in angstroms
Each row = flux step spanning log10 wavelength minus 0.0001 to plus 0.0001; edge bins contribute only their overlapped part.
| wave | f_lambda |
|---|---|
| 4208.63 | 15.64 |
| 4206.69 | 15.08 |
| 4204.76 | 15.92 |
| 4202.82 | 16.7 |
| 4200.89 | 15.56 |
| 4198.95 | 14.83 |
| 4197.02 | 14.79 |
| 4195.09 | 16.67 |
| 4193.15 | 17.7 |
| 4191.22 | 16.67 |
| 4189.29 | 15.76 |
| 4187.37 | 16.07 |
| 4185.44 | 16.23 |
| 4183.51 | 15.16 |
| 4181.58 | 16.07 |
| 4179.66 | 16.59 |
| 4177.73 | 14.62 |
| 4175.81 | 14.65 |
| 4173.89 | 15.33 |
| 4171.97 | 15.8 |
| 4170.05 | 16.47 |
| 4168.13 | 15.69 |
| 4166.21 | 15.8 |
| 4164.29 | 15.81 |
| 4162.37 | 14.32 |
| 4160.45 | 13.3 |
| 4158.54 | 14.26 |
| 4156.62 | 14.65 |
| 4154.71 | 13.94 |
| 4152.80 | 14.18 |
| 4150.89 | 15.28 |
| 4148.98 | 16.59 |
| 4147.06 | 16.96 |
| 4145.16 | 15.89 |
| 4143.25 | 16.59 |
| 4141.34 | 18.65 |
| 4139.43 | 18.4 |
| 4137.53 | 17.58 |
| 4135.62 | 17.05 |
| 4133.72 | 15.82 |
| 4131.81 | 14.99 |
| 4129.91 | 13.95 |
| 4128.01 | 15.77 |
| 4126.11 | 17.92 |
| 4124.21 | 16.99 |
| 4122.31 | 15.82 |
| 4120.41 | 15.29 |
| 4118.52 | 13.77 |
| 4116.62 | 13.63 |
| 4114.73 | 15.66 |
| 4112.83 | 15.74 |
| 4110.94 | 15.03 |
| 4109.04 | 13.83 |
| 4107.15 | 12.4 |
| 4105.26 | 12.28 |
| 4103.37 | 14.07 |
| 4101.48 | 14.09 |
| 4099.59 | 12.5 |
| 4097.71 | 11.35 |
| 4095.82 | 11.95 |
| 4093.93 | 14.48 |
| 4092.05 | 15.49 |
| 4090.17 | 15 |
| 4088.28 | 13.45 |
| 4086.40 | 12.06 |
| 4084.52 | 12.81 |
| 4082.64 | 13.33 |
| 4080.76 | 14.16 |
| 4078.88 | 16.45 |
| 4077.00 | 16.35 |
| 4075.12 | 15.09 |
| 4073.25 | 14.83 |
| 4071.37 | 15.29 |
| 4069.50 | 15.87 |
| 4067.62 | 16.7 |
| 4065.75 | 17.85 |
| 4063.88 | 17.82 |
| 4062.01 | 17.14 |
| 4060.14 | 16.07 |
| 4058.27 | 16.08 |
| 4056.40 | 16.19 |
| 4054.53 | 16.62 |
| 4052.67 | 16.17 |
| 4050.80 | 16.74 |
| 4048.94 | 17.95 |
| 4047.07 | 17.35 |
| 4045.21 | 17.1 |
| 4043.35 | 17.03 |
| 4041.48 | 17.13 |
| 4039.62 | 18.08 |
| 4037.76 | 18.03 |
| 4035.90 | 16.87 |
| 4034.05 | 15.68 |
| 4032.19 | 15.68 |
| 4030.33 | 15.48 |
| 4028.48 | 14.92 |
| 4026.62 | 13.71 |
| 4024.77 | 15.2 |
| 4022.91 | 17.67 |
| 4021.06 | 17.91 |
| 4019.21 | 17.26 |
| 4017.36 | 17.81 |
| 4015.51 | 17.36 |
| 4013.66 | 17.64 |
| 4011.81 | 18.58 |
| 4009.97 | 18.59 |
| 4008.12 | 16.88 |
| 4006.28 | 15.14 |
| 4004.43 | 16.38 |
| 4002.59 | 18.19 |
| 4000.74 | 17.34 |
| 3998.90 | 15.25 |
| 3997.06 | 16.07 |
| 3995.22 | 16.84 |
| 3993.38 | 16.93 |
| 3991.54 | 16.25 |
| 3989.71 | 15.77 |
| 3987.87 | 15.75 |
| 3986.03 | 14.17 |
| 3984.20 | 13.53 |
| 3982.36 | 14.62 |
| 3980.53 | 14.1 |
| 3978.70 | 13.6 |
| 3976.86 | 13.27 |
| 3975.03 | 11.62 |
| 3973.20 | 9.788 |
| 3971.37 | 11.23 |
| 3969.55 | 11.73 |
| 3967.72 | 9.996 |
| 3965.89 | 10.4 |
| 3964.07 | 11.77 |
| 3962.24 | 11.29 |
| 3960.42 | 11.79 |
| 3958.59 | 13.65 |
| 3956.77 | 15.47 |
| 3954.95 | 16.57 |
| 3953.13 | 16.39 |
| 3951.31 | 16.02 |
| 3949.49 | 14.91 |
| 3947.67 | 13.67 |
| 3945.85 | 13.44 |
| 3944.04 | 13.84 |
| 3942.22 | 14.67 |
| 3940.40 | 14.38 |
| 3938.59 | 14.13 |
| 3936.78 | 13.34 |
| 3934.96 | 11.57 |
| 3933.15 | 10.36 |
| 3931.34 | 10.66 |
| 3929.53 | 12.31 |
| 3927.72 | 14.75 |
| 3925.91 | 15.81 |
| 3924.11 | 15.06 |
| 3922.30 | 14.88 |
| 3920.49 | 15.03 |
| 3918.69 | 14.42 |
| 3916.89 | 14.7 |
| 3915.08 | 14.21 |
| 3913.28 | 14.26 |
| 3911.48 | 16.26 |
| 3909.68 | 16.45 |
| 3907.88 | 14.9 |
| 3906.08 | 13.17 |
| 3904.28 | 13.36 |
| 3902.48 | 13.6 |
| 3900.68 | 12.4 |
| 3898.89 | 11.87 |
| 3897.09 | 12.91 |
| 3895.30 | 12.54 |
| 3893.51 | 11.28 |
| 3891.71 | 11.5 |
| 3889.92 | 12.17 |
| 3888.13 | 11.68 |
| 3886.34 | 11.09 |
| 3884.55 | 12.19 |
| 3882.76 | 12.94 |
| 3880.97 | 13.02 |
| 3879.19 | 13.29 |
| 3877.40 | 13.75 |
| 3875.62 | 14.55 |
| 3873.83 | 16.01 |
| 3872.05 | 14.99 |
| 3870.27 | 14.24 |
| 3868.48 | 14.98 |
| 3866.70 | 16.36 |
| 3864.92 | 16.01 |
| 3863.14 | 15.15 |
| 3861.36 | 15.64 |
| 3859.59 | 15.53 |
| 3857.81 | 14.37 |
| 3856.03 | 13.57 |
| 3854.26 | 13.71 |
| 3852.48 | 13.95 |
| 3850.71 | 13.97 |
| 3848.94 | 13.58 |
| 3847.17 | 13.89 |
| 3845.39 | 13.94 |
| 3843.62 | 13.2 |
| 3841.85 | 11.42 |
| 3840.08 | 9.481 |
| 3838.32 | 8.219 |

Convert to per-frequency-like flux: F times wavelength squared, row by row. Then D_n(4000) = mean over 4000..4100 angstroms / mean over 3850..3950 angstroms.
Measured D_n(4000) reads 1.3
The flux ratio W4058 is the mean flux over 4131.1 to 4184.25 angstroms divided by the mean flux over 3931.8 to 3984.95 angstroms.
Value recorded 1.20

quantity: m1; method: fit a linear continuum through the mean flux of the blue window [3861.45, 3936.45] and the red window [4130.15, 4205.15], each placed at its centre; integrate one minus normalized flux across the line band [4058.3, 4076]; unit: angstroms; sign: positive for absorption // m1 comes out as -1.5 angstroms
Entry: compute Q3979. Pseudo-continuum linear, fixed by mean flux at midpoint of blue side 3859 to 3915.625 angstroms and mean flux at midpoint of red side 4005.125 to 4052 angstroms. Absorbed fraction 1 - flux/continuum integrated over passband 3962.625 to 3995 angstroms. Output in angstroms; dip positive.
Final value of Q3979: 5.2 angstroms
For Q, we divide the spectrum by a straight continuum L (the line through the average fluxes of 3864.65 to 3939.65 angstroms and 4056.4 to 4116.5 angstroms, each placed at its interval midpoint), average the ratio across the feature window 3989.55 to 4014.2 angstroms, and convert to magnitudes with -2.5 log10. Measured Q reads -0.19 mag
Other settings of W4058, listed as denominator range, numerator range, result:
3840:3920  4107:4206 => 1.14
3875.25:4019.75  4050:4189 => 1.08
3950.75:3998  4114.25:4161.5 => 1.14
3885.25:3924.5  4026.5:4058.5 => 1.23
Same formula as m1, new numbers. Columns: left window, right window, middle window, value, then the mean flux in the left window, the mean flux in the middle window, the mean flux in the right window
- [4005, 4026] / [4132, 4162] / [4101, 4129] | 2.4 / 17.2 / 14.8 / 15.9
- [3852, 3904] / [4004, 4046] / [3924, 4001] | 8.3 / 13.6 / 13.8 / 16.8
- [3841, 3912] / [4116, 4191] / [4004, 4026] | -3.7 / 13.7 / 17.2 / 15.7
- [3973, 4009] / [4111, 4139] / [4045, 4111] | 2.2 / 15.2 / 15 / 15.7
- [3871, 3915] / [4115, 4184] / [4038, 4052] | -2.5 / 13.4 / 17.3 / 15.7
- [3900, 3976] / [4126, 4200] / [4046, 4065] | -2.7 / 13.5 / 16.8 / 15.8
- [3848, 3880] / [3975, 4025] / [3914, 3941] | 2.9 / 14.7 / 13.7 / 16.2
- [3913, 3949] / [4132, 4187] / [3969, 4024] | -4.8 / 13.8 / 15.6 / 15.8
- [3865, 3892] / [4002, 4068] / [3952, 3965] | 1.2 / 13.6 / 13.9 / 16.9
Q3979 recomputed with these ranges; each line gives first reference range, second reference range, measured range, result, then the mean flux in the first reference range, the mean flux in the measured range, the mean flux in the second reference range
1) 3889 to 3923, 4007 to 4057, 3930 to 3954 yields 1.6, 13.7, 13.6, 16.9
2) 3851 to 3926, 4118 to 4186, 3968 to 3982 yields 2.3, 14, 12.2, 15.7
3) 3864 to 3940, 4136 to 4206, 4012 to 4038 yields -3.4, 13.6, 16.5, 15.8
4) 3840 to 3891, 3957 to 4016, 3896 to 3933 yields 0.4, 13.8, 14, 14.5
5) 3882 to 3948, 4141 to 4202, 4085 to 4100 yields 1.6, 13.4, 13.3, 15.6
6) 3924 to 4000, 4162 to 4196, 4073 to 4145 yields 1.5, 13.7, 14.9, 15.9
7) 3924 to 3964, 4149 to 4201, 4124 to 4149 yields -2.5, 13.8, 16.6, 15.4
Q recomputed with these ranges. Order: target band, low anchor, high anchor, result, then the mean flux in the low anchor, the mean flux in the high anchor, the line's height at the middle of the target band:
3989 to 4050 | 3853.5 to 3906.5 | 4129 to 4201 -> -0.148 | 13.6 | 15.8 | 14.7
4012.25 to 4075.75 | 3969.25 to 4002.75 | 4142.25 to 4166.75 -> -0.130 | 14.5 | 15.2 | 14.7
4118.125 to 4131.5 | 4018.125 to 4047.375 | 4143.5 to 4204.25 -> 0.015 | 16.6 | 15.6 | 15.9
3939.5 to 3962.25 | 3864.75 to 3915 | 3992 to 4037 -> 0.048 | 13.6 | 16.6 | 15.1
